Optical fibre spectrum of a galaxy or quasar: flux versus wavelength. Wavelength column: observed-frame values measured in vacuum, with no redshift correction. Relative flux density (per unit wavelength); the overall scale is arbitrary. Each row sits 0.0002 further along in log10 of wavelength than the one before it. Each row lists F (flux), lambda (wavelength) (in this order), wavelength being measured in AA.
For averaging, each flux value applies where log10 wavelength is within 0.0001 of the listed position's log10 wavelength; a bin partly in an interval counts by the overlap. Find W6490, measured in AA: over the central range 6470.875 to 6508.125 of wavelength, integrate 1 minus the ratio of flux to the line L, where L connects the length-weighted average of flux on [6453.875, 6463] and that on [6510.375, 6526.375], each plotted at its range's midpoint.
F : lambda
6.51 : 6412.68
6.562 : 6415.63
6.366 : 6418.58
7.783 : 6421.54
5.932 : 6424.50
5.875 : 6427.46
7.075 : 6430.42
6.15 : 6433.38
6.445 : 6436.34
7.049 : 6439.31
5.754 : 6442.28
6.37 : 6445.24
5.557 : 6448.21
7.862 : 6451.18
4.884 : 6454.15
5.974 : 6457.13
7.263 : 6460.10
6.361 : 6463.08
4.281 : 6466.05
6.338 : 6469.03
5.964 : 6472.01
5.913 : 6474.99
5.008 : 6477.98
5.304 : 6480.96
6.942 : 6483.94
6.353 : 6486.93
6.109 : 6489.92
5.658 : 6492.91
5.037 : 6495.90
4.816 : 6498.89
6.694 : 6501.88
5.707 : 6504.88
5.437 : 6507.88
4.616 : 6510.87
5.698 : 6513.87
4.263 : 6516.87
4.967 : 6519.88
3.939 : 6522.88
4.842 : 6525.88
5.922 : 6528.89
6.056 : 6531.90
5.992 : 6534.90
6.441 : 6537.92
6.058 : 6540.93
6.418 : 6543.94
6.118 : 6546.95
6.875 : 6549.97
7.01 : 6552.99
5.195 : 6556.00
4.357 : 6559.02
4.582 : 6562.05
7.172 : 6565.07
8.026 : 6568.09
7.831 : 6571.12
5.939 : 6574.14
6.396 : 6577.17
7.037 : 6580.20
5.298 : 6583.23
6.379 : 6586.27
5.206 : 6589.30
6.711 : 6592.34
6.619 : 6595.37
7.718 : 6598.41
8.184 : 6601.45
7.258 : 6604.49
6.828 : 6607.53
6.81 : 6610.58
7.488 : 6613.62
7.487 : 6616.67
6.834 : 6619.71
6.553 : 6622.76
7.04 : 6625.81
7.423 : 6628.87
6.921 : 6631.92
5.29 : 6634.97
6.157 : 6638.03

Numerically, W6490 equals -2.29 AA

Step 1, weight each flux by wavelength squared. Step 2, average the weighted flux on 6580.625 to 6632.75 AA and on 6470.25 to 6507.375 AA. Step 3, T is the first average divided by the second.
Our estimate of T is 1.2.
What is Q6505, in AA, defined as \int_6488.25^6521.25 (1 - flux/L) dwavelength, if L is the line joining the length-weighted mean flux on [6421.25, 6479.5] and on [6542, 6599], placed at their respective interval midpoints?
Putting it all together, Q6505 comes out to 4.6 AA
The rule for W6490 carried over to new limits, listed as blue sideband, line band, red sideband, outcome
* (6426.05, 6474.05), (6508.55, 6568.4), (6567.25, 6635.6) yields 8.2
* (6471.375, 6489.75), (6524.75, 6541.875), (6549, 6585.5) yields 0.7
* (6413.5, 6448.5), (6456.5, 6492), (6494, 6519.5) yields -1.3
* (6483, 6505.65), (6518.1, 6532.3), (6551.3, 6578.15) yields 2.4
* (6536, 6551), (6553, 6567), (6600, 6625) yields 2.1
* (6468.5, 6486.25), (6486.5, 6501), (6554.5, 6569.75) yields 0.8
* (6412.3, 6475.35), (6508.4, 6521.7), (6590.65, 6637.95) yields 3.4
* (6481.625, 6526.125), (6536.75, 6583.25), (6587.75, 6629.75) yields -0.5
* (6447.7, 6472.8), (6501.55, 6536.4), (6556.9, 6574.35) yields 5.1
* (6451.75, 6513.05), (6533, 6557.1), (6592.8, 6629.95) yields 0.6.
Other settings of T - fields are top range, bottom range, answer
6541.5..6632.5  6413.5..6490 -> 1.12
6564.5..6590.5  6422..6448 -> 1.08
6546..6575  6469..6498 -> 1.11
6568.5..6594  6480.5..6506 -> 1.12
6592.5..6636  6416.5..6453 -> 1.14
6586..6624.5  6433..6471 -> 1.18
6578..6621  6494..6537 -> 1.32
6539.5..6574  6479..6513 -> 1.13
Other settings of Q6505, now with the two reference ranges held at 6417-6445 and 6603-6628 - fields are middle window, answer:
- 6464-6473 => 1.4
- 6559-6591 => 2.9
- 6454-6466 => 1.0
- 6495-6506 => 1.8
